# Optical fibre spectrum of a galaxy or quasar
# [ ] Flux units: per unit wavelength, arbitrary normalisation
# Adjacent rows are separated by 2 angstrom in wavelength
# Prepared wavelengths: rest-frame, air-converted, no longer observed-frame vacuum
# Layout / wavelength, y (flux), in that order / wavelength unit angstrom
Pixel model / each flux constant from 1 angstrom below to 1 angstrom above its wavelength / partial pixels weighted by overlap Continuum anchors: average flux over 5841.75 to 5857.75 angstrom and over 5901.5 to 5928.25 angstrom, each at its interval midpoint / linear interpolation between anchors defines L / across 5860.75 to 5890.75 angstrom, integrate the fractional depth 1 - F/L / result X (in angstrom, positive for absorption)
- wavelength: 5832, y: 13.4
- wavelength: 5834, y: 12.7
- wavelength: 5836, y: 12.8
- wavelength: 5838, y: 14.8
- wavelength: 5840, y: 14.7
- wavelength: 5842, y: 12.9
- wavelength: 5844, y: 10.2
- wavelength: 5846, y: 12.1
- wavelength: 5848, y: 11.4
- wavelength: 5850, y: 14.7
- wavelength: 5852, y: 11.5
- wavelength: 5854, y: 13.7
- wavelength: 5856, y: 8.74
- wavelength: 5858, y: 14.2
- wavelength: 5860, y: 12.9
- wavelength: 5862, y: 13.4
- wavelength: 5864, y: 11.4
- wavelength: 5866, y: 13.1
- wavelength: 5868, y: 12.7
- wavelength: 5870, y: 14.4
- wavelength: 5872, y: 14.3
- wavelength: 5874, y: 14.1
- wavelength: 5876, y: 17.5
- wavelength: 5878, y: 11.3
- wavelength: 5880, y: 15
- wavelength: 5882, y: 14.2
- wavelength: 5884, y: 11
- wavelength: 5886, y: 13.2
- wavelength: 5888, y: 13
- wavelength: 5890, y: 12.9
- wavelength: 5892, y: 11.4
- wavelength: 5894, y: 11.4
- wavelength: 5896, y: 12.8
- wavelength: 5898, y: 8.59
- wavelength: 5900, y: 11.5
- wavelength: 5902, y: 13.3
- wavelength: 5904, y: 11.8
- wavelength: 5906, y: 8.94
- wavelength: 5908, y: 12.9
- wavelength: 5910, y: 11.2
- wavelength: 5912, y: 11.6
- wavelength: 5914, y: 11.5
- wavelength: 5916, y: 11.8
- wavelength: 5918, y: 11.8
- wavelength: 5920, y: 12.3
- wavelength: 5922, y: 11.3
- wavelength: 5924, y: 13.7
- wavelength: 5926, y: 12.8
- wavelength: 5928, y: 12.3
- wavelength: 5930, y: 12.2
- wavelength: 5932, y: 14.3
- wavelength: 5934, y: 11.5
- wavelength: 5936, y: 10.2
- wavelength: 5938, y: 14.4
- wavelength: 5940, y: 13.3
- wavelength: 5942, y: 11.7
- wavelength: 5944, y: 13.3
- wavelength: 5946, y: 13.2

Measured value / -3.7 angstrom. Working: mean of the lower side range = 12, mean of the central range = 13.4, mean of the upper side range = 11.9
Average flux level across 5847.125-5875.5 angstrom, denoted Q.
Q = 13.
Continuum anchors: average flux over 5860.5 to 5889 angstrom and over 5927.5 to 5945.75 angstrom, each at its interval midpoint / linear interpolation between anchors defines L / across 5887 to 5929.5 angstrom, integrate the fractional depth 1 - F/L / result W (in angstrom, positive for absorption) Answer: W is 3.74 angstrom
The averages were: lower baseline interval 13.5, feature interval 11.9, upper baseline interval 12.6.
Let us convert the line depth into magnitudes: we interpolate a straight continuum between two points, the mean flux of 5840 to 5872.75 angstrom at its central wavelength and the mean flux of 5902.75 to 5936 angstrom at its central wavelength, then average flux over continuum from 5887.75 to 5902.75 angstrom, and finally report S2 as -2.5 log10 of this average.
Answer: 0.04 mag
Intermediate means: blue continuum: 12.7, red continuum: 12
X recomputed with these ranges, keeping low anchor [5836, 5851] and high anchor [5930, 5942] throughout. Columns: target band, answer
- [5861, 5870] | 0.0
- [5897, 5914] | 2.0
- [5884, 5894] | 0.3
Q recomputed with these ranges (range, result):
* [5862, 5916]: 12.5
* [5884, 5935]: 12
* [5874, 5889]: 13.6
